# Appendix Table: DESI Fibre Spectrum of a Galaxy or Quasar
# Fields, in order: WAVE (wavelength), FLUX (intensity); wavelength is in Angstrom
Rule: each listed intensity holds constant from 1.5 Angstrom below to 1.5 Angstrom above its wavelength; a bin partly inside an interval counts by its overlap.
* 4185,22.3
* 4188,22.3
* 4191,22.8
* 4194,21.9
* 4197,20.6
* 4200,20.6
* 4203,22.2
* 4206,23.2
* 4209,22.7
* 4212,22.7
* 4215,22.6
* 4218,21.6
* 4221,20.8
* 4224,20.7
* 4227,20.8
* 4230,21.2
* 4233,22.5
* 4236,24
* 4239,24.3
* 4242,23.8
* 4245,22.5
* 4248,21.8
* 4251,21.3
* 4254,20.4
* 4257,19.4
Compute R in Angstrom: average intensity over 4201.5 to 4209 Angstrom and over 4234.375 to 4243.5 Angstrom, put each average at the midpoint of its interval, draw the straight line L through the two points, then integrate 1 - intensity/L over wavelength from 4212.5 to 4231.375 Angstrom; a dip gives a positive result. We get 1.6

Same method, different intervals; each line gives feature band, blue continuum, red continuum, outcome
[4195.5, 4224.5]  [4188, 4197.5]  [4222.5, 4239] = 0.3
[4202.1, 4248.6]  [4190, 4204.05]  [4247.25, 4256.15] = -2.4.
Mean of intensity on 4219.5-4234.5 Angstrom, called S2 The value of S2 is 21.2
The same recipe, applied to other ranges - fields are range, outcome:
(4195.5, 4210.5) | 21.9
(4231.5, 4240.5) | 23.6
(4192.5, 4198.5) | 21.2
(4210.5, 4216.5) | 22.7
